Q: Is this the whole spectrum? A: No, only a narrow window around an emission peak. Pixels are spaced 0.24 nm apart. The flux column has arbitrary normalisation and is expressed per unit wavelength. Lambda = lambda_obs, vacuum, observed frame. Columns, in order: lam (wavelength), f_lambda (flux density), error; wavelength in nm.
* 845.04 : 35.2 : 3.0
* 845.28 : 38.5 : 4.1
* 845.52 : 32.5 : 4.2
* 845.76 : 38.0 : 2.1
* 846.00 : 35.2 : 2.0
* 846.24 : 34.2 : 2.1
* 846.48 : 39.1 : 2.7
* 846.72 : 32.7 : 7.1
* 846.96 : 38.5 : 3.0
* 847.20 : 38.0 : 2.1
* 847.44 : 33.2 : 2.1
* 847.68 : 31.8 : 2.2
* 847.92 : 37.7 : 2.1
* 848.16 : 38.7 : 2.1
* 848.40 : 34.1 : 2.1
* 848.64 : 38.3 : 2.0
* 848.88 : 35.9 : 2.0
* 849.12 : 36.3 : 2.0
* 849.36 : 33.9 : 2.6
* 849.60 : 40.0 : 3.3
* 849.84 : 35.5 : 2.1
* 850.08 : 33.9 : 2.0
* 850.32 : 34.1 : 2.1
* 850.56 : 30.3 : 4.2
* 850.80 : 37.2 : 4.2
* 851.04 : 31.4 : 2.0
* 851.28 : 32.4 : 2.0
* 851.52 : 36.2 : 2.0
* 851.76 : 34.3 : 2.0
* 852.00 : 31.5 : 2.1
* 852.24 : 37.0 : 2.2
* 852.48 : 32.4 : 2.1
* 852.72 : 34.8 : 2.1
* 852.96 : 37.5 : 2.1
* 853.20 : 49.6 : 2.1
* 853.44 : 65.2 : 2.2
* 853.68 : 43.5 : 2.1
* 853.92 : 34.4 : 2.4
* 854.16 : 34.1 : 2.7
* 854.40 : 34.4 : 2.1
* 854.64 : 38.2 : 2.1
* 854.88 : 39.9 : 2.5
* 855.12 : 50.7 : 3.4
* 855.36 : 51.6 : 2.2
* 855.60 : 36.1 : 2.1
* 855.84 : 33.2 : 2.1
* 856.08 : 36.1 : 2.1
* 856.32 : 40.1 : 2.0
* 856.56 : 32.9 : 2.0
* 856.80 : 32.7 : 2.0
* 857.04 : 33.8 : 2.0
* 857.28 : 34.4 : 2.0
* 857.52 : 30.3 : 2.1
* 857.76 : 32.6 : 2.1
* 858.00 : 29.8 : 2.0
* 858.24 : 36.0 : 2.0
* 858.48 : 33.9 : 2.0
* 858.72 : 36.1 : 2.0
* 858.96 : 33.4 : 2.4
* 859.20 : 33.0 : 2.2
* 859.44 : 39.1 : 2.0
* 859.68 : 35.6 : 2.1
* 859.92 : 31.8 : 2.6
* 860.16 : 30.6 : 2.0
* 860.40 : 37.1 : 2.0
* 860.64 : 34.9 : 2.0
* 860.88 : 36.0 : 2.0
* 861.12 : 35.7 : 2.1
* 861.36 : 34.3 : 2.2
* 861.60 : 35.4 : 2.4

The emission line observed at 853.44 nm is [S II] 6716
